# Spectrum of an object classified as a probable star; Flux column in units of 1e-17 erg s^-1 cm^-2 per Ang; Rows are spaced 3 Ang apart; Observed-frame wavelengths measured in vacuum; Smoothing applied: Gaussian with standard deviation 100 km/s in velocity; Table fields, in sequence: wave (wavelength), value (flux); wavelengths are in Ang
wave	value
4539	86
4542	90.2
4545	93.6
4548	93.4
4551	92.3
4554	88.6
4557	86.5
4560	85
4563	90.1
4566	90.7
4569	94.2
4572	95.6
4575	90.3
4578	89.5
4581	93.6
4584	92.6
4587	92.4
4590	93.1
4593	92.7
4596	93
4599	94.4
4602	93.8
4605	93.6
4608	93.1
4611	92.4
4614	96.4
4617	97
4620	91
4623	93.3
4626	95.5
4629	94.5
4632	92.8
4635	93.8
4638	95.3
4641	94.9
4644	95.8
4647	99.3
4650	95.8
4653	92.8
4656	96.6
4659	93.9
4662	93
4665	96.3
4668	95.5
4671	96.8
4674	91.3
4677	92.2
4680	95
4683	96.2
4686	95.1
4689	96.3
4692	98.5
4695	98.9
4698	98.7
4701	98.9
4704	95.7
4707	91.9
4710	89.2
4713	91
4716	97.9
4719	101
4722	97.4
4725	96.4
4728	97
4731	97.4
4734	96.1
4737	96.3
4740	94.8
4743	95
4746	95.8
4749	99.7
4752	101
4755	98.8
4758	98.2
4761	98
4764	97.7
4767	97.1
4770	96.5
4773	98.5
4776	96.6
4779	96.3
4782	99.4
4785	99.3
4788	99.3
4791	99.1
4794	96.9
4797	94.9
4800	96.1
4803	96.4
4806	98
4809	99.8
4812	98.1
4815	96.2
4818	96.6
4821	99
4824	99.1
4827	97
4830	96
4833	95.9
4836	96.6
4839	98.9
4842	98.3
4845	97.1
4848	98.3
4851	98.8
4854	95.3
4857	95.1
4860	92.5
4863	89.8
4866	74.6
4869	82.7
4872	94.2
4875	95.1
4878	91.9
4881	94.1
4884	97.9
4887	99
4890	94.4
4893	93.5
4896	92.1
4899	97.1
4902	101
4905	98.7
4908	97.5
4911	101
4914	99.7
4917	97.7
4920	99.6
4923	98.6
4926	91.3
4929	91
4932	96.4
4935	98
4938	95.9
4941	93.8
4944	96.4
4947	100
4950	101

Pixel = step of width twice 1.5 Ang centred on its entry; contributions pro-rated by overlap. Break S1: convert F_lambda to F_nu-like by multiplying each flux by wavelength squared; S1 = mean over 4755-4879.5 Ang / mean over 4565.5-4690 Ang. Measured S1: 1.11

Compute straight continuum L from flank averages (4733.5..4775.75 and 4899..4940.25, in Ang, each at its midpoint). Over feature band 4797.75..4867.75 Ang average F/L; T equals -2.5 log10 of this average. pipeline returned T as 0.02 mag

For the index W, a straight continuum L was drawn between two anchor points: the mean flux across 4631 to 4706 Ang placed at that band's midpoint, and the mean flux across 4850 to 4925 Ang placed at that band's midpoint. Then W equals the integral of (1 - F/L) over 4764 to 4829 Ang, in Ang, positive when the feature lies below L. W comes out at -1.7 Ang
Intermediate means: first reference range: 95.6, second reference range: 94.8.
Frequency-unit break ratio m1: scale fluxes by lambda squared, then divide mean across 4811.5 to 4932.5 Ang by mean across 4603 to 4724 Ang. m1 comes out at 1.10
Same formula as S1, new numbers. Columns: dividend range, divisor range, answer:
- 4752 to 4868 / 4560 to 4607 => 1.15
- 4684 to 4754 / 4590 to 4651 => 1.07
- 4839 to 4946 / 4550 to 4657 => 1.15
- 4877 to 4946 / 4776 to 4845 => 1.03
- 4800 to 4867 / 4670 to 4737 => 1.06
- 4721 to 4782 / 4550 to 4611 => 1.14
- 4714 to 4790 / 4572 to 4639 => 1.11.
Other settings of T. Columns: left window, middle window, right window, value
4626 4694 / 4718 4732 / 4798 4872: -0.03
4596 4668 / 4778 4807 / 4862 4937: -0.03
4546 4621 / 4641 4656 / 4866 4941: -0.03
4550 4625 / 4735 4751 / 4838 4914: -0.03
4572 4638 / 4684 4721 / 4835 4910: -0.03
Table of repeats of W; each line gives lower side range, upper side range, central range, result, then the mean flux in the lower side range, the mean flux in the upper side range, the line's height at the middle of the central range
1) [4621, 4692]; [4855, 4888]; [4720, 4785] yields -2.8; 94.9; 91.5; 93.4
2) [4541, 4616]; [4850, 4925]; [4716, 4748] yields -1.2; 92.1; 94.8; 93.4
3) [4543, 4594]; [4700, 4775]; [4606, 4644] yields -0.4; 91.4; 96.7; 93.2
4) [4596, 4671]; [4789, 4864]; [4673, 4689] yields 0.2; 94.6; 96.9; 95.2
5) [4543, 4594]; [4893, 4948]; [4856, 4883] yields 1.7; 91.4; 96.9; 96.1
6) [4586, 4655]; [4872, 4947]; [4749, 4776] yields -0.8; 94.2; 96.4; 95.3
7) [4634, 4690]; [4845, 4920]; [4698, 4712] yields 0.1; 95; 94.8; 95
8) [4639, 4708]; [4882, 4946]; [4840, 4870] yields 1.2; 95.7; 96.7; 96.4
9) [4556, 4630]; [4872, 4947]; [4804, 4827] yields -0.7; 92.6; 96.4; 95.2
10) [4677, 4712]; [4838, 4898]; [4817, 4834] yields -0.6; 95.6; 93.7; 94.1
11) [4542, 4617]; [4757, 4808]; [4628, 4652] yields -0.4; 92.2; 97.6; 93.8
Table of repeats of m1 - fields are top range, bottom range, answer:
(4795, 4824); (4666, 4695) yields 1.08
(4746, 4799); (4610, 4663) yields 1.10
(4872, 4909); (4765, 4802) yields 1.03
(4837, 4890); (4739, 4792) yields 1.00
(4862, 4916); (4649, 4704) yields 1.08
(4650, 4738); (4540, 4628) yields 1.09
